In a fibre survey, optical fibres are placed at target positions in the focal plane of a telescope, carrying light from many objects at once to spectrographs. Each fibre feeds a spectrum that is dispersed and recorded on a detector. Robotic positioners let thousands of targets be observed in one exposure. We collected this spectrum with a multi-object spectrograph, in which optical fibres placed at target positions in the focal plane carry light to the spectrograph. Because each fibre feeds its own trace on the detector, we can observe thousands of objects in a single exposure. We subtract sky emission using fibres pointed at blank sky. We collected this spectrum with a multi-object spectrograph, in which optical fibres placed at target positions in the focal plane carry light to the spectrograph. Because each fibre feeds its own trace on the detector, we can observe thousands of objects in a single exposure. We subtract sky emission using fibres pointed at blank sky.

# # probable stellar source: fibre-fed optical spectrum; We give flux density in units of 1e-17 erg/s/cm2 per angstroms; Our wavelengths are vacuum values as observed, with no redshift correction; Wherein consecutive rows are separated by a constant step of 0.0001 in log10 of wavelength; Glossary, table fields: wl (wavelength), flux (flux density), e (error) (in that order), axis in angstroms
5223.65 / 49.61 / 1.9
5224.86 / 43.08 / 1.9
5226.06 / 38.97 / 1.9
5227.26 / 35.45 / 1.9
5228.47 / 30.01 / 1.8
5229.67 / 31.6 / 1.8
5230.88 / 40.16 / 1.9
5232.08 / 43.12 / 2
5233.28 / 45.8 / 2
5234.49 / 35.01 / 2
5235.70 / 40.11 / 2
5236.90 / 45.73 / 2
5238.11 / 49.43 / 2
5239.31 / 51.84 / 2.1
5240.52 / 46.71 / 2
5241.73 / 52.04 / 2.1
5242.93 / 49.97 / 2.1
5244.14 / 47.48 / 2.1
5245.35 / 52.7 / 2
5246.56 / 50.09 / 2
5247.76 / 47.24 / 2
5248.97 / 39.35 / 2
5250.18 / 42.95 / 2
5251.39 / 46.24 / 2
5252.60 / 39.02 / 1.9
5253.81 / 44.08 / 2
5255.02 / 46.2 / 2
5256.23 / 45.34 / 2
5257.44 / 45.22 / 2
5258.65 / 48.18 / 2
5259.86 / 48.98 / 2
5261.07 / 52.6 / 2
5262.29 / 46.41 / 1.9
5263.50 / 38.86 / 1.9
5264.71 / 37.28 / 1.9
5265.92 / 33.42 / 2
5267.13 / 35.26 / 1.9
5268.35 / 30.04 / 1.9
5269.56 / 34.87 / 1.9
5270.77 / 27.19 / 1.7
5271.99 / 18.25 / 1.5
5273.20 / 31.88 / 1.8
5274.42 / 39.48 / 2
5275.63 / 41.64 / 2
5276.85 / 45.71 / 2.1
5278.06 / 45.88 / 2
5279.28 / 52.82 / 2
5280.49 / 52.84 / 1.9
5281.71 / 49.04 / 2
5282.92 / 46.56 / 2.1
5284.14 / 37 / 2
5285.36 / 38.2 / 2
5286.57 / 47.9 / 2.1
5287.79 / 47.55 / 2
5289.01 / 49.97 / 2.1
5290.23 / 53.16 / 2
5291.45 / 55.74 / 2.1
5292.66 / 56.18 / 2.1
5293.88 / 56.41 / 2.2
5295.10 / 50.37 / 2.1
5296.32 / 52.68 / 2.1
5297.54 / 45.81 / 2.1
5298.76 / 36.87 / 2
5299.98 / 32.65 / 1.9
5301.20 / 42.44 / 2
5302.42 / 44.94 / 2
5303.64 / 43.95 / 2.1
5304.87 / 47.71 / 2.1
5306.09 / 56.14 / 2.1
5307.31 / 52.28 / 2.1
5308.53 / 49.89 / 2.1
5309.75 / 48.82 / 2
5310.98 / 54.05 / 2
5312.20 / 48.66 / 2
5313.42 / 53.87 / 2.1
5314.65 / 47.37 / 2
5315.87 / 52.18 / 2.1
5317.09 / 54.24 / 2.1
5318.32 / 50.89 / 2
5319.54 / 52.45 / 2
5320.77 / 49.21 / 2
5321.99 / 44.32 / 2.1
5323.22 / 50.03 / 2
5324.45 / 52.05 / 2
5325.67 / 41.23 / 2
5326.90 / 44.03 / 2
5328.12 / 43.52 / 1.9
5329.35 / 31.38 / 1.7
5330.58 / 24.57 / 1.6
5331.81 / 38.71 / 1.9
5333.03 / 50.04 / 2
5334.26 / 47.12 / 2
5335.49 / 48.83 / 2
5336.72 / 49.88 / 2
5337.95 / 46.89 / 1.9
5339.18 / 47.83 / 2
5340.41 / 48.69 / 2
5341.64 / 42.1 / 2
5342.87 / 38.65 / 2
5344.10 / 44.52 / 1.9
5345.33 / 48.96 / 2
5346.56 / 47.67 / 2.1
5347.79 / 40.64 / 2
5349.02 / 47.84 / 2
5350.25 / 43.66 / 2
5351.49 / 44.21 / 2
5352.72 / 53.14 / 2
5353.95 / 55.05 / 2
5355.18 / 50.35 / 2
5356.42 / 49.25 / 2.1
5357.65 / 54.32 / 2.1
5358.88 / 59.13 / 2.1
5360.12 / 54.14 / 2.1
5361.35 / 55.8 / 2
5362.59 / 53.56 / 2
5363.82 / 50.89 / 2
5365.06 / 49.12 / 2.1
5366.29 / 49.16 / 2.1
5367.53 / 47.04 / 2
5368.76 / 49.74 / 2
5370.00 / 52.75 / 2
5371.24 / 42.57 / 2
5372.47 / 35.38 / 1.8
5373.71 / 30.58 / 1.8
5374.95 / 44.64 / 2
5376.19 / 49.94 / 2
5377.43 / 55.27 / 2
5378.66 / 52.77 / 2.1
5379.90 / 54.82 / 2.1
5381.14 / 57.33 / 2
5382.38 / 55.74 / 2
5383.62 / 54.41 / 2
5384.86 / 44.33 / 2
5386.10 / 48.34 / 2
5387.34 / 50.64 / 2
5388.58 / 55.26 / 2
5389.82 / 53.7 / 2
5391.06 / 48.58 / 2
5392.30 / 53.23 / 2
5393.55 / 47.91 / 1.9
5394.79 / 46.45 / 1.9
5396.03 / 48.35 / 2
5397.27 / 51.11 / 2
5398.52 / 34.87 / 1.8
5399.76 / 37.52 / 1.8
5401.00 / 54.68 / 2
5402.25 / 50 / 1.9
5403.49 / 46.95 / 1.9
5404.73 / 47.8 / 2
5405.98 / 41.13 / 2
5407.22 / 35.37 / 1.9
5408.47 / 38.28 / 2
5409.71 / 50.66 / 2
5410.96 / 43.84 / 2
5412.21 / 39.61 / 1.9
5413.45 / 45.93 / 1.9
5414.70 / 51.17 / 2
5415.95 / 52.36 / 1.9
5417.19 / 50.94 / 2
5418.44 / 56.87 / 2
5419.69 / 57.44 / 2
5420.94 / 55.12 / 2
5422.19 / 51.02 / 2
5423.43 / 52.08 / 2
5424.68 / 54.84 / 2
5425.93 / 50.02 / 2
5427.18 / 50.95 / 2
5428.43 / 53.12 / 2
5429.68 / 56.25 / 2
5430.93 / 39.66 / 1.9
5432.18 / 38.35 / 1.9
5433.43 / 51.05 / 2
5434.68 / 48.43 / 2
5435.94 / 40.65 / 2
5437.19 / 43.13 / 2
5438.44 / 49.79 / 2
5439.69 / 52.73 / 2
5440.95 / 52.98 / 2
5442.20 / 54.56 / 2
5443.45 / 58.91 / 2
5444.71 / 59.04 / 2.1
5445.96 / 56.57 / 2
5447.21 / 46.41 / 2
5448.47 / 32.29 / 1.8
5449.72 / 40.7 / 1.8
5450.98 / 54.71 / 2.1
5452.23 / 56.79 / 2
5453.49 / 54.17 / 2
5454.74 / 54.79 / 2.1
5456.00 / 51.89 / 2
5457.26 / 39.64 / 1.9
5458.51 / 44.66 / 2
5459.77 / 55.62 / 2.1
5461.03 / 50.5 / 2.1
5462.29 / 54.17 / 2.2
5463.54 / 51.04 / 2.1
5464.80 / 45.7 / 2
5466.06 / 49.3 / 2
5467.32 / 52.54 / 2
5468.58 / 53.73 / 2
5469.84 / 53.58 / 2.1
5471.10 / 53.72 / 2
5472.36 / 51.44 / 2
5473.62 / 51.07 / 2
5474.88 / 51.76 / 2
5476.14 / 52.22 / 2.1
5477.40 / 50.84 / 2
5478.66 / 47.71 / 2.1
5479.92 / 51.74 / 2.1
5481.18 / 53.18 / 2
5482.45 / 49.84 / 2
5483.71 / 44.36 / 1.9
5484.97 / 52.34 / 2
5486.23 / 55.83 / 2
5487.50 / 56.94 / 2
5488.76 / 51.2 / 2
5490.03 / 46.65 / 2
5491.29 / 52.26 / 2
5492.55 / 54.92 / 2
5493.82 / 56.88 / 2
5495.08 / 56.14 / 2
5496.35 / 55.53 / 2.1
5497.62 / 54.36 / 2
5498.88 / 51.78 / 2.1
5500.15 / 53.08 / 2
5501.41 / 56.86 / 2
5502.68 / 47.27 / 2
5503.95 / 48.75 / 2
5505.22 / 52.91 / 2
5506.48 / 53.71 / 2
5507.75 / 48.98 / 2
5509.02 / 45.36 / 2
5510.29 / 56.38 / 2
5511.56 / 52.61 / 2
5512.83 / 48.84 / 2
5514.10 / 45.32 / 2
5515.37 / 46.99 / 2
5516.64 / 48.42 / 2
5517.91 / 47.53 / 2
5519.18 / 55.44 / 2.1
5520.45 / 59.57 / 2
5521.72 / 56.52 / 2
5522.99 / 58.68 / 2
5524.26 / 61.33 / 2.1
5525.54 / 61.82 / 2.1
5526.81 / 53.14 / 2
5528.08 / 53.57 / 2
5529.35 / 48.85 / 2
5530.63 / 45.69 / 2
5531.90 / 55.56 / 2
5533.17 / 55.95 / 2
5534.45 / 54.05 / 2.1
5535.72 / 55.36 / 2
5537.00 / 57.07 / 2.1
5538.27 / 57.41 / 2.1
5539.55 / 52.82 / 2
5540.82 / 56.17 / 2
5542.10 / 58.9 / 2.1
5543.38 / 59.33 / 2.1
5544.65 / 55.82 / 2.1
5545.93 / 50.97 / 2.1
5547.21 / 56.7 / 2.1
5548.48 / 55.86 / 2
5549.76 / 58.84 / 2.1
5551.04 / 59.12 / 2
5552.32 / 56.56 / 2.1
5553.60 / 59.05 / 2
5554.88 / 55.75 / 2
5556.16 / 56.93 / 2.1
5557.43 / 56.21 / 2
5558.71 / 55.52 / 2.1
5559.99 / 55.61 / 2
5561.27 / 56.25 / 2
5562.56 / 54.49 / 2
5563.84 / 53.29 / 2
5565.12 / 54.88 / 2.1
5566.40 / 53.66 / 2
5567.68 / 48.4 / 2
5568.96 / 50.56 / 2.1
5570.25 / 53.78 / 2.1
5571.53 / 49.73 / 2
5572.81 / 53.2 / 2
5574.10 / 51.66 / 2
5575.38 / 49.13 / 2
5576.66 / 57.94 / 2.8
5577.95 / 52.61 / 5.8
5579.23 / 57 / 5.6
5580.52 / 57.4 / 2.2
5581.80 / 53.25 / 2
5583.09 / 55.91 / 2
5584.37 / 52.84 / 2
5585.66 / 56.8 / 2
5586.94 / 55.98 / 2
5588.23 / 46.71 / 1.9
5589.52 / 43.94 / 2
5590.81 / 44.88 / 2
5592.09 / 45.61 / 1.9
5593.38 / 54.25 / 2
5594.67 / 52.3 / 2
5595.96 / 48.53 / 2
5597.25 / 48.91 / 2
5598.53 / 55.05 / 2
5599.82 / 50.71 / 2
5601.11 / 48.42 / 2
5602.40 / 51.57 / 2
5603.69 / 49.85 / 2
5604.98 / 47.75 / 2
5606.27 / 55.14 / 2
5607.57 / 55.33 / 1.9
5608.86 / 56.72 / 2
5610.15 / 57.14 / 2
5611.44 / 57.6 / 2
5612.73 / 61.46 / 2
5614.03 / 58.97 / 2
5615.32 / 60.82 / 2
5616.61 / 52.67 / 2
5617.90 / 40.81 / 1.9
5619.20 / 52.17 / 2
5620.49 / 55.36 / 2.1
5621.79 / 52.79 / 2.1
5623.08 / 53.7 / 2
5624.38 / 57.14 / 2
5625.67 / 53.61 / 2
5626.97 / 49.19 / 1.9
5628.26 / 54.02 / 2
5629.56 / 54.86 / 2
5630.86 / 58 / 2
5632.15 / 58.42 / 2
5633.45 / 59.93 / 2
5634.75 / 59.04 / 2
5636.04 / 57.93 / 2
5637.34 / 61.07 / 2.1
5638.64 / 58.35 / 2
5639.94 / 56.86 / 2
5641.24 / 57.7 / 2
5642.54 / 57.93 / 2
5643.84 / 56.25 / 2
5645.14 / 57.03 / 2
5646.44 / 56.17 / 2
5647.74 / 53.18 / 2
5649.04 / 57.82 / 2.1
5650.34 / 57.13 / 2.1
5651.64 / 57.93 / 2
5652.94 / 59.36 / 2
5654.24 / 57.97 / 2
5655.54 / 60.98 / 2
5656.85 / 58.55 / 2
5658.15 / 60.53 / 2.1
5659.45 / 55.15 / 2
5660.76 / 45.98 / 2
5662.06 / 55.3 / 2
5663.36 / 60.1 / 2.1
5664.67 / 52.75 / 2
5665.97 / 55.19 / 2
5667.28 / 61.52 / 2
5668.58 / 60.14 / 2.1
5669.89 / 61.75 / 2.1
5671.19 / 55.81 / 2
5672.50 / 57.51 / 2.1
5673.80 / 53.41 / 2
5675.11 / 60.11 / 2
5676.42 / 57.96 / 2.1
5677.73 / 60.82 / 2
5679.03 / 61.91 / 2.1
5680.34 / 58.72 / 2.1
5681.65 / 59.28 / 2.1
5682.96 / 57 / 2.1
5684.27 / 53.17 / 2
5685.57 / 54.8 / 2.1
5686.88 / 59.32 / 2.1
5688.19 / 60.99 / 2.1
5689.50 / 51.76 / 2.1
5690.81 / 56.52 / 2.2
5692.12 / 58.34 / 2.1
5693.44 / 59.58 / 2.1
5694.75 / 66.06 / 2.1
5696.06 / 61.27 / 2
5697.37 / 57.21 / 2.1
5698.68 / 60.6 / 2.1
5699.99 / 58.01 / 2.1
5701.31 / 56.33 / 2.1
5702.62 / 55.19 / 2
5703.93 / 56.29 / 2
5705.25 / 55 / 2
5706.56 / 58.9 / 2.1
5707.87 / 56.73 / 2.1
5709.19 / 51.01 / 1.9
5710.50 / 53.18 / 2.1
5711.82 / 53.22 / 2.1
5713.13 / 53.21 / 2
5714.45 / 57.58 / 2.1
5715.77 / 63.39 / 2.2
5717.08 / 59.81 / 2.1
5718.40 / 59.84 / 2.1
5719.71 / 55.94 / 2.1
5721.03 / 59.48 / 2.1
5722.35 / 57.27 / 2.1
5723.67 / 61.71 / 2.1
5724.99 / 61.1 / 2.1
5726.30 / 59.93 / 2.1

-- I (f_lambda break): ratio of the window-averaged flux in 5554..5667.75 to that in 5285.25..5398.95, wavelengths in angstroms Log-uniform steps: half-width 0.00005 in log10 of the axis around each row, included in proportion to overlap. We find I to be 1.13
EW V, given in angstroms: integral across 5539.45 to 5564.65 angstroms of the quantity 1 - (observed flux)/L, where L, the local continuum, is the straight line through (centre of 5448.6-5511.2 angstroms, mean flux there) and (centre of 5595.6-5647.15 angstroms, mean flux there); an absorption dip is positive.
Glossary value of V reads -1.4 angstroms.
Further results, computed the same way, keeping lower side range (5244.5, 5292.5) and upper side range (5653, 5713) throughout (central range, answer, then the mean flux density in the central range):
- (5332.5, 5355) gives -0.56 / 47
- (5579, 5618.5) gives 1.32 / 52.7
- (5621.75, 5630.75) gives 0.25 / 53.9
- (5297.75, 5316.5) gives -1.16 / 47.4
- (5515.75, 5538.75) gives -1.14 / 54.7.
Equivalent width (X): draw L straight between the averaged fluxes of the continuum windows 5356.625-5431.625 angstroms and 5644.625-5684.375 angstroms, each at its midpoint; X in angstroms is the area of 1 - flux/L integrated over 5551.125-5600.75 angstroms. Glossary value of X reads 1.5 angstroms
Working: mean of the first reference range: 49.3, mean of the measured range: 53.1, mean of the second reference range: 57.5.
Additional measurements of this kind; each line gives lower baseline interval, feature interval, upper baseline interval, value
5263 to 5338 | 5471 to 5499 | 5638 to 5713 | -0.7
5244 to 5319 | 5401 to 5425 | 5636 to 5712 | 0.4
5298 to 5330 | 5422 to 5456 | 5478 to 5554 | 0.6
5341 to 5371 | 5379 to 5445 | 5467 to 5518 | 1.1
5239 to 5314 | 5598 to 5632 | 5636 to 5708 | 1.2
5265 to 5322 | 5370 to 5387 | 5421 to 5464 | -0.1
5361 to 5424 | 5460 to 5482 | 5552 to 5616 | -0.4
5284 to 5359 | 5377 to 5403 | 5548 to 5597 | -0.6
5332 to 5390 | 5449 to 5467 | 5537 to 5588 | 0.6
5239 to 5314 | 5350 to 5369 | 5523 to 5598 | -1.4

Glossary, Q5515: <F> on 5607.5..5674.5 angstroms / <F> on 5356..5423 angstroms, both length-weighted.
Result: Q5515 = 1.2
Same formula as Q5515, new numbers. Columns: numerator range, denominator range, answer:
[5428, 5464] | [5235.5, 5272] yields 1.14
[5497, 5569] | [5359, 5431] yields 1.10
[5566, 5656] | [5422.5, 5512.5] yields 1.06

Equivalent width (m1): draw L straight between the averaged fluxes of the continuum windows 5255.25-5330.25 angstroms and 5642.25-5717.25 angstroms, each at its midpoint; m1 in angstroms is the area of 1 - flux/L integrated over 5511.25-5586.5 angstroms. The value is -1.7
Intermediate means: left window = 45.2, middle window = 54.5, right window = 57.4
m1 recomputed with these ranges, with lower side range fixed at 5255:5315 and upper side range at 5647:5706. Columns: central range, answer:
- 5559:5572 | 0.21 angstroms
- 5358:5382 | -1.10 angstroms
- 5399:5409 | 1.00 angstroms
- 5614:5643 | 0.24 angstroms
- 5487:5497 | -0.41 angstroms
